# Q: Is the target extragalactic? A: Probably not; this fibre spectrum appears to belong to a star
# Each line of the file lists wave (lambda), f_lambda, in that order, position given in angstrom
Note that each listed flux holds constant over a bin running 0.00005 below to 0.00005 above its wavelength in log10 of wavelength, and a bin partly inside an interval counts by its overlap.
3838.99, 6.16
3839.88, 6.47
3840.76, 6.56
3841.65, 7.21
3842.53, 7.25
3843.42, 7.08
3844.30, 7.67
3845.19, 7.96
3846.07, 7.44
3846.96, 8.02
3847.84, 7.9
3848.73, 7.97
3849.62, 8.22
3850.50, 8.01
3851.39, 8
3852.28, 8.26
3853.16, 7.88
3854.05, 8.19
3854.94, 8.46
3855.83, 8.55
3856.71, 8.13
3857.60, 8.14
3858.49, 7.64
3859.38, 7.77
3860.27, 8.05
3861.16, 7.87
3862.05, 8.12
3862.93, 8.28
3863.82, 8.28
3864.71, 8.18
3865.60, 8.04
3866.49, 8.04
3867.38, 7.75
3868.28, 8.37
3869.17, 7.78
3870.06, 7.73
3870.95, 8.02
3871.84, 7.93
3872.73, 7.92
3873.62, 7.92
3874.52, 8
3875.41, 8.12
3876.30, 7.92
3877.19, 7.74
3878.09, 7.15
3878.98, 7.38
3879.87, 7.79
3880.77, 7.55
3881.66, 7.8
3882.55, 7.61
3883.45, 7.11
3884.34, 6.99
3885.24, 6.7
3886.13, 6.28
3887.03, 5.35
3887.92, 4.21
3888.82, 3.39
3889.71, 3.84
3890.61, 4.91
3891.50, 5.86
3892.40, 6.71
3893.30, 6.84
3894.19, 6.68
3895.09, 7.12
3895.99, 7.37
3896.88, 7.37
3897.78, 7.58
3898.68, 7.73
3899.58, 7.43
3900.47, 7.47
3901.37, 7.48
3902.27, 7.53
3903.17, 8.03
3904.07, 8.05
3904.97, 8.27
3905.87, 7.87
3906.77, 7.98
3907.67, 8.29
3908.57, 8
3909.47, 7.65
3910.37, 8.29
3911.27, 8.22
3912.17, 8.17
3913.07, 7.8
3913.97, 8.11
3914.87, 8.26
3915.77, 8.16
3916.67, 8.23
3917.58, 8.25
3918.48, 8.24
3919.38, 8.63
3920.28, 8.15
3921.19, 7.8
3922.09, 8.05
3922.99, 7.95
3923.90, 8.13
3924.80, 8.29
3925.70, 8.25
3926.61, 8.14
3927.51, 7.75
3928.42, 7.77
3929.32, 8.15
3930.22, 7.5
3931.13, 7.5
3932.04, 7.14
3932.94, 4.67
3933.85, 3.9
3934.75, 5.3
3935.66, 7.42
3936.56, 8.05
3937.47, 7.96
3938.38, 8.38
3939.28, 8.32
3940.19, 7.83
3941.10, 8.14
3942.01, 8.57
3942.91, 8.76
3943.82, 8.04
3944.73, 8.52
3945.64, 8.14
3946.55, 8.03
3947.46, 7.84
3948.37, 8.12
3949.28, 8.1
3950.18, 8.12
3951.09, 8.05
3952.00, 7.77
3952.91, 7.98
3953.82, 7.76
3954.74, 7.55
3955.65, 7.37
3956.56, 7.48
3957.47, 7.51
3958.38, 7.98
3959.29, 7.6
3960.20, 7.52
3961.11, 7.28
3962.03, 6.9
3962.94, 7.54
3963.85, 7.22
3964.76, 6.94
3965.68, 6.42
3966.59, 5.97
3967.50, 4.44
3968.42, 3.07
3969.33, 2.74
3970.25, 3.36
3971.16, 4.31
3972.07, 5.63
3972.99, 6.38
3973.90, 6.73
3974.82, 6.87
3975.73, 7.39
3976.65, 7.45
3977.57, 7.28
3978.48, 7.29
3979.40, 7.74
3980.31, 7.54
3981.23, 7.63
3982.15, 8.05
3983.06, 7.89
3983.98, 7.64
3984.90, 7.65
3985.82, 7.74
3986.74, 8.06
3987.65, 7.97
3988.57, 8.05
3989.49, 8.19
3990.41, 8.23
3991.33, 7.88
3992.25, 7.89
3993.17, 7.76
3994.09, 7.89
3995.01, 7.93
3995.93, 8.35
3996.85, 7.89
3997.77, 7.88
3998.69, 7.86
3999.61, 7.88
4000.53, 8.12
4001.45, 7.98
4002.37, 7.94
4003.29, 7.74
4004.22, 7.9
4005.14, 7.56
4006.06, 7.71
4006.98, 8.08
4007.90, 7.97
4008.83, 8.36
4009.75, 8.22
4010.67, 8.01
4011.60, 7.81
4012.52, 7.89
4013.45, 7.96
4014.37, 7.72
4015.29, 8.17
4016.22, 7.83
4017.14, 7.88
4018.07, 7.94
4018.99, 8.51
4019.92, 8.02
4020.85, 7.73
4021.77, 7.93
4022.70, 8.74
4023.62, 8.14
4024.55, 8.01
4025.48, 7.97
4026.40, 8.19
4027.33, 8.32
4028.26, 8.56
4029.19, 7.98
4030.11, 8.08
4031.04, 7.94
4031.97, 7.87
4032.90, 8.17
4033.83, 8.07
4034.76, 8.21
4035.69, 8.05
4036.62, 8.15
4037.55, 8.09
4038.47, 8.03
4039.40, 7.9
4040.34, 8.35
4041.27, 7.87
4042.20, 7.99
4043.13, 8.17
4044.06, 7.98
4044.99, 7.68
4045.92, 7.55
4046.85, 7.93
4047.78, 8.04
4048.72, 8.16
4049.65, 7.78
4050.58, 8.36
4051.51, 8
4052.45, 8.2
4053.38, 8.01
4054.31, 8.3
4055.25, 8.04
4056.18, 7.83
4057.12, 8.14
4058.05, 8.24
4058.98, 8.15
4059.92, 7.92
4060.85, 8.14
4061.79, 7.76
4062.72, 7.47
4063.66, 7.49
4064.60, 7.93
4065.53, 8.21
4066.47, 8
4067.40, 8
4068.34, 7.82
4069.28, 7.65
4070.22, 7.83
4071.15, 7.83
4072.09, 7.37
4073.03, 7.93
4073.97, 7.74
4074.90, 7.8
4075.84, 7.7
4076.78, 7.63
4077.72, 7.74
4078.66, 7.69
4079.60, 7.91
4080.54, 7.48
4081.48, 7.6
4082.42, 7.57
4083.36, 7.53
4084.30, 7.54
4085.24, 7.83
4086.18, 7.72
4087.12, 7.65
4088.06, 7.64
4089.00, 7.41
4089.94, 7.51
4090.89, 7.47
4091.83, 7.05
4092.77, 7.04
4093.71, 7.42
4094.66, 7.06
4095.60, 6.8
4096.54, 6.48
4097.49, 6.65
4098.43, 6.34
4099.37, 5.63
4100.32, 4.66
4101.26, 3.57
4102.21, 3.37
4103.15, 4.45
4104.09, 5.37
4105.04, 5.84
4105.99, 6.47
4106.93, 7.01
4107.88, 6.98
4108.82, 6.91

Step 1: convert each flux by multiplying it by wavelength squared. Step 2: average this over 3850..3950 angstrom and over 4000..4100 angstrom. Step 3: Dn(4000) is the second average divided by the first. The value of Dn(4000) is 1.11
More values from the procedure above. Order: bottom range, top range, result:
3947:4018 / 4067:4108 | 0.99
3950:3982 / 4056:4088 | 1.21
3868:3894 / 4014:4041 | 1.26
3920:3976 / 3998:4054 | 1.16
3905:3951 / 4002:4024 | 1.06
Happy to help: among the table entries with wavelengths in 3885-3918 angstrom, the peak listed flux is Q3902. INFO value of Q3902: 8.29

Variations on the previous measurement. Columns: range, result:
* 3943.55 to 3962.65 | 8.52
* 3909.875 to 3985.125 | 8.76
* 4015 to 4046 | 8.74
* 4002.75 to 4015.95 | 8.36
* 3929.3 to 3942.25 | 8.57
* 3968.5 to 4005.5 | 8.35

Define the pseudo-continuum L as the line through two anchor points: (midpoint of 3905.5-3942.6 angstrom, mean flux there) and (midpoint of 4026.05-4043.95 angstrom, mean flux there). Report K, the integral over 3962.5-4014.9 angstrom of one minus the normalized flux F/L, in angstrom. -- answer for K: 4.5 angstrom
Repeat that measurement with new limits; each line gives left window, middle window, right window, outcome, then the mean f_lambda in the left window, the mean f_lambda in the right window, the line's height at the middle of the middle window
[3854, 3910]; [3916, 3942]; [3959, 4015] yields -1.02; 7.43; 7.3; 7.37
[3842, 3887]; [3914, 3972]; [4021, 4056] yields 4.19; 7.79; 8.07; 7.92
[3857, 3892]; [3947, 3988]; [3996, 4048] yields 3.82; 7.27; 8.01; 7.74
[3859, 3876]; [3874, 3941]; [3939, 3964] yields 4.68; 8.01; 7.86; 7.94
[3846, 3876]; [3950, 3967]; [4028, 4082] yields 1.22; 8.04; 7.94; 7.99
